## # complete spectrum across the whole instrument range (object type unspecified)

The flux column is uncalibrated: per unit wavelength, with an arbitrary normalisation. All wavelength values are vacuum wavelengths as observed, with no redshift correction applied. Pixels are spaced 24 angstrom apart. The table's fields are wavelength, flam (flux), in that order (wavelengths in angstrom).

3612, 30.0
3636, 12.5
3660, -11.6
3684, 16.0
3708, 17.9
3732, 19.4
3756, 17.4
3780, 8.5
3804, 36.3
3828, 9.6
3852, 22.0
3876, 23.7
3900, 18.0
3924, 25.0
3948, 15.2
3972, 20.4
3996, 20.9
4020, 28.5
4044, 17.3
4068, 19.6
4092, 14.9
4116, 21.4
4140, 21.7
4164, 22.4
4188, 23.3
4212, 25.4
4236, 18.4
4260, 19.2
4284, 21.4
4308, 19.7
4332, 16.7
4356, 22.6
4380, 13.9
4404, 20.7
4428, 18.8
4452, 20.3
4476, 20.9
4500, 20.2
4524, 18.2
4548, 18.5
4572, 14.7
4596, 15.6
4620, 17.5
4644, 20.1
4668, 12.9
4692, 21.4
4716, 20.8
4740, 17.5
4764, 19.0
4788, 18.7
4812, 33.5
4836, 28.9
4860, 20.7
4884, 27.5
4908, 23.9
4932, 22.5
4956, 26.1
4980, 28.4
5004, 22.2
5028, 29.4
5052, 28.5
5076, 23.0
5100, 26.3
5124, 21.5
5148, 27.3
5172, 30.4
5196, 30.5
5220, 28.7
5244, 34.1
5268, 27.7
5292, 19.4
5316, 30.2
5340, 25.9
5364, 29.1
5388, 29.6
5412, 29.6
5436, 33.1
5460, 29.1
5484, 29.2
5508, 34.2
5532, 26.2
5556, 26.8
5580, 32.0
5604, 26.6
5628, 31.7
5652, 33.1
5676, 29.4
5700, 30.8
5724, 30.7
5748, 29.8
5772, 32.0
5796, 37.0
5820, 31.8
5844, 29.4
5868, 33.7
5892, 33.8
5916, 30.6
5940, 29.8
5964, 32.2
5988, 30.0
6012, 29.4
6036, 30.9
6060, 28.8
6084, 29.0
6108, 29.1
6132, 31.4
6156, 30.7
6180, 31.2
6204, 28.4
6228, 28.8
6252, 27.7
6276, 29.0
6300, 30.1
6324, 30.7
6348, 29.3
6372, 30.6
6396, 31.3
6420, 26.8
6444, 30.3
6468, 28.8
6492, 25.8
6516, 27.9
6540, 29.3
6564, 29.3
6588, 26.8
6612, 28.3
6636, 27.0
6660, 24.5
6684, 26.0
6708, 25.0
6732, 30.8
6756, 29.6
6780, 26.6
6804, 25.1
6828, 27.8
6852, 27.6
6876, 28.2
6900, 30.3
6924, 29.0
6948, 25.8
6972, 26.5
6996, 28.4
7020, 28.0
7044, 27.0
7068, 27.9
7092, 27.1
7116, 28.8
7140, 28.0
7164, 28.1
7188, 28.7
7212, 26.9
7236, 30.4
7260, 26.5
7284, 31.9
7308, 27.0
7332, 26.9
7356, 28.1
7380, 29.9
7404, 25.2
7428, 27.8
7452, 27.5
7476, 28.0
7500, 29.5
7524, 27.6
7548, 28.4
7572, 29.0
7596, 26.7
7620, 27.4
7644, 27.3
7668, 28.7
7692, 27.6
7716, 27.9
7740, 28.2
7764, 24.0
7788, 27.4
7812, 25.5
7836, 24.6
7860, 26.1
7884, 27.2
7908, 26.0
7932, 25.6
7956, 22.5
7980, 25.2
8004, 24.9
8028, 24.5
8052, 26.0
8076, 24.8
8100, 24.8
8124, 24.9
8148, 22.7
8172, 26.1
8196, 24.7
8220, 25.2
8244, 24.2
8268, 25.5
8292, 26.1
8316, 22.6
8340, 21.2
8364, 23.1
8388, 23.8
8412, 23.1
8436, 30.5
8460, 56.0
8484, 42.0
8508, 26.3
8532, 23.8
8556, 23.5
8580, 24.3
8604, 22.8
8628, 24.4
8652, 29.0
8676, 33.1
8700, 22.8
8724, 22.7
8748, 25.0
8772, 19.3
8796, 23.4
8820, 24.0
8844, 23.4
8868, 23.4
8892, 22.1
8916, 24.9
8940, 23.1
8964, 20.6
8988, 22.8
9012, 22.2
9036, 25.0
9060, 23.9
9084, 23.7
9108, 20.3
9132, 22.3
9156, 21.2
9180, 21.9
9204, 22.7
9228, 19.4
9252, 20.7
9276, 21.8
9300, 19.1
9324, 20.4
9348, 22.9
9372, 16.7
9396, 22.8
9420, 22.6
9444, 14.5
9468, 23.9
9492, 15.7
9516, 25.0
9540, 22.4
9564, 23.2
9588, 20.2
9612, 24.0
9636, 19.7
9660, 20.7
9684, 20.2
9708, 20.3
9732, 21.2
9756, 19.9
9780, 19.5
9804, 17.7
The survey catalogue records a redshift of 0.289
